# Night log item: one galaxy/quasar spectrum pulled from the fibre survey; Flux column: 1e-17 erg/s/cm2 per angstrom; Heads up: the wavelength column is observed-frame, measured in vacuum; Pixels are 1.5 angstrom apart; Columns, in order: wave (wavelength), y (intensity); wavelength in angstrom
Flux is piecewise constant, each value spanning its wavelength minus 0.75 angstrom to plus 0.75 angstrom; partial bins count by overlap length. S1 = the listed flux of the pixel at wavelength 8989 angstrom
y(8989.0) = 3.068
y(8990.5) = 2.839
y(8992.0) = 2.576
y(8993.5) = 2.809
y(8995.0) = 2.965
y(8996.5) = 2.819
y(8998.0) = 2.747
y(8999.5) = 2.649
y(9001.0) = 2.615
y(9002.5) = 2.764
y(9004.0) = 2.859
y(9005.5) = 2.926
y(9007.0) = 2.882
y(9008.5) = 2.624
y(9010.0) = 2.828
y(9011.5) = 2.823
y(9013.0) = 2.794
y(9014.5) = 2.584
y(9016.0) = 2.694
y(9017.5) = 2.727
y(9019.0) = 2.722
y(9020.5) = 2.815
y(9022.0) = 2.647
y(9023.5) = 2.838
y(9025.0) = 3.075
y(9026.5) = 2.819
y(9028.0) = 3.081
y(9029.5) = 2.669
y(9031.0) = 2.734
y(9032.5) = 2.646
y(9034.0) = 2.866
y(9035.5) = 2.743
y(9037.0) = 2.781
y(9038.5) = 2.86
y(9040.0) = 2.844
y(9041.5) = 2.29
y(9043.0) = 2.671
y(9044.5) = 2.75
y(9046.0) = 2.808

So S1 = 3.068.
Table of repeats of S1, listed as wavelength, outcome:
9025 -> 3.075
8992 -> 2.576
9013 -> 2.794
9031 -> 2.734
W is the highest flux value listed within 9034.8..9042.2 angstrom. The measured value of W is 2.86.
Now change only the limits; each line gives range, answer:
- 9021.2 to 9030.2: 3.081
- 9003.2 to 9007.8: 2.926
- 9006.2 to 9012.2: 2.882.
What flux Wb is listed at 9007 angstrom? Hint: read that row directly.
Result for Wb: 2.882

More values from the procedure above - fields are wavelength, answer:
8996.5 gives 2.819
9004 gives 2.859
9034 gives 2.866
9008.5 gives 2.624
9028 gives 3.081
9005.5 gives 2.926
